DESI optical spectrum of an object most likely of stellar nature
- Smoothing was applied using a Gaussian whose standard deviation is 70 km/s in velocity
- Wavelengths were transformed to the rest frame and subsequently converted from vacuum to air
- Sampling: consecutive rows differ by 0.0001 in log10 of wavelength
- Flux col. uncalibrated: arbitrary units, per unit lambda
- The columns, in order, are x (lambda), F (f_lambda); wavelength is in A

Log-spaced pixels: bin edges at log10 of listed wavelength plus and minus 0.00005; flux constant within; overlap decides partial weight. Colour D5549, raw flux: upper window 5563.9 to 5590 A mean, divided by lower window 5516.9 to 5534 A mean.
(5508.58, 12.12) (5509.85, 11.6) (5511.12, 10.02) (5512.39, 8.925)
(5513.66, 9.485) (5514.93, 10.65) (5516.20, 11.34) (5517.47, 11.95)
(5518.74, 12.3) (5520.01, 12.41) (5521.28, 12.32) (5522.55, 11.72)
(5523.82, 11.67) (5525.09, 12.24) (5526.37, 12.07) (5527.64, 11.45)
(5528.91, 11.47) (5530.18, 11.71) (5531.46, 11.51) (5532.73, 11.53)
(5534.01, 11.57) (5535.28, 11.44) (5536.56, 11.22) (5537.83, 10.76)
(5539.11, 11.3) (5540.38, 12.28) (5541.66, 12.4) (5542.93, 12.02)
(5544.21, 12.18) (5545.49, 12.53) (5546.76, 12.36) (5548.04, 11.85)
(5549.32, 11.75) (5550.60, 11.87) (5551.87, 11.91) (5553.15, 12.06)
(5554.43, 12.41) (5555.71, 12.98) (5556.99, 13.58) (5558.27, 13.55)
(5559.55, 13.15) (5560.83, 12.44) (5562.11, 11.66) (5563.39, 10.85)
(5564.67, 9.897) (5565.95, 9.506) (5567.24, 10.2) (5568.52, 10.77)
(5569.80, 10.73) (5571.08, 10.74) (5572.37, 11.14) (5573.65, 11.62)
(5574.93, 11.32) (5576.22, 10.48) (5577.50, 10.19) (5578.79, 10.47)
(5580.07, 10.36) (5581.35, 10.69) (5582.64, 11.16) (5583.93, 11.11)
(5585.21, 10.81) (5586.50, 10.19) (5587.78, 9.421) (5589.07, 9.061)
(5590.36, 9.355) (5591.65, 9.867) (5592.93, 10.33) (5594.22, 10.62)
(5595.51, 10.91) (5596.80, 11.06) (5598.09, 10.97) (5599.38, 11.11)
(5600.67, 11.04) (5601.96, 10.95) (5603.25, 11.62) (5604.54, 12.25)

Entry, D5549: 0.88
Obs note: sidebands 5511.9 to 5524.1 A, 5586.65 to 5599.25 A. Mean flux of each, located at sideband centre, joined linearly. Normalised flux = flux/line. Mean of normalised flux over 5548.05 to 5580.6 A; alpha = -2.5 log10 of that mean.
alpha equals -0.08 mag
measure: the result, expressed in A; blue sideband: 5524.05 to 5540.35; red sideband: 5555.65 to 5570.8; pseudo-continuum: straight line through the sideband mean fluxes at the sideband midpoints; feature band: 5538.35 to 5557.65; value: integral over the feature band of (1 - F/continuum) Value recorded -1.1 A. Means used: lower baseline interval 11.6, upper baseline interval 11.5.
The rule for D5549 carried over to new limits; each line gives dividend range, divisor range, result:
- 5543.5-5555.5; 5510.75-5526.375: 1.07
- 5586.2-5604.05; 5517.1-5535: 0.89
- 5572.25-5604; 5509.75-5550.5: 0.92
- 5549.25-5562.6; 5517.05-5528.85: 1.04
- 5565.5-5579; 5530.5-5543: 0.92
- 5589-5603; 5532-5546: 0.90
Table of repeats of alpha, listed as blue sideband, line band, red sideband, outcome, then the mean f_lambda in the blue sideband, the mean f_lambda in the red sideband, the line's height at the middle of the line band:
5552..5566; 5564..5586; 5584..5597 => 0.05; 12.1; 10.2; 11.1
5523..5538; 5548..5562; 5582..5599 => -0.13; 11.6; 10.4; 11.1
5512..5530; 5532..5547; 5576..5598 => -0.06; 11.5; 10.4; 11.2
